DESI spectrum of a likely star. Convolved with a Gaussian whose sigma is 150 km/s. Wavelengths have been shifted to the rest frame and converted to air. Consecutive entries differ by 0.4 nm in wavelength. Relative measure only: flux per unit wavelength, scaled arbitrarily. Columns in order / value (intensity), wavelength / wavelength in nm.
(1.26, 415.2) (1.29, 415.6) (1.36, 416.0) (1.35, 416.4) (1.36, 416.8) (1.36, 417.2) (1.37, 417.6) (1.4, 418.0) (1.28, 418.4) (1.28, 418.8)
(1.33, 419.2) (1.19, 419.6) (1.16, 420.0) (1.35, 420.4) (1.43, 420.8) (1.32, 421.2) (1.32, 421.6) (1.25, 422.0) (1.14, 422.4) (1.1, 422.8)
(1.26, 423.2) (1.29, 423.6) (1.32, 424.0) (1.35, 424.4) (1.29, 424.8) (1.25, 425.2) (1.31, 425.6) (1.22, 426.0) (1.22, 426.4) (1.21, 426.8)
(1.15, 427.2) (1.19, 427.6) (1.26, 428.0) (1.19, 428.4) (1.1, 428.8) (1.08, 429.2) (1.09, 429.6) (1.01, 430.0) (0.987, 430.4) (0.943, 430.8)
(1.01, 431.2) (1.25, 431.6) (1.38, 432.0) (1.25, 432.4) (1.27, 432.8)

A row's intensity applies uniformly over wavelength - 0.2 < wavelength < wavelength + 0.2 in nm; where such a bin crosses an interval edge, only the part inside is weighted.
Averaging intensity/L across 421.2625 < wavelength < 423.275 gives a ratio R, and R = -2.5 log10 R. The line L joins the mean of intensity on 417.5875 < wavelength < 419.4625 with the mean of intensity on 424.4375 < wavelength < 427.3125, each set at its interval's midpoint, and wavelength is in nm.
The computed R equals 0.06 mag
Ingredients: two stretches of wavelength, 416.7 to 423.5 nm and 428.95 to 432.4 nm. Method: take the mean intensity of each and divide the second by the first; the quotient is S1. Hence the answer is 0.9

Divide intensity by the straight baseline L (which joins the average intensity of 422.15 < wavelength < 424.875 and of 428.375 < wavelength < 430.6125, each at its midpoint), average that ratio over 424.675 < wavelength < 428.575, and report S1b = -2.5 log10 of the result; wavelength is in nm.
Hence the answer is -0.07 mag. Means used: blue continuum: 1.25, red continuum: 1.07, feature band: 1.23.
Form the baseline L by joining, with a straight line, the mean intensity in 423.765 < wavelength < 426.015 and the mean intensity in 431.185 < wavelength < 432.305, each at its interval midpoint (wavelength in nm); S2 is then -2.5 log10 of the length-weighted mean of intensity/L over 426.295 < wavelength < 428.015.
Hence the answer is 0.07 mag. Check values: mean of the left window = 1.3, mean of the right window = 1.25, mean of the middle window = 1.2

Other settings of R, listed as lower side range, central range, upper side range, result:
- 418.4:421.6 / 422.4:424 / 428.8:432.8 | 0.02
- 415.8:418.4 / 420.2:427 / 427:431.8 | -0.04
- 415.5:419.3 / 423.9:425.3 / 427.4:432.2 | -0.08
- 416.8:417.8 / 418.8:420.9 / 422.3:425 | 0.03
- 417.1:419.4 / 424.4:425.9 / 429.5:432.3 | -0.07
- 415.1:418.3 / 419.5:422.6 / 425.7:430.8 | -0.01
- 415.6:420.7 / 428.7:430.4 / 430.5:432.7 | 0.12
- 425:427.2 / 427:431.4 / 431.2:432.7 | 0.14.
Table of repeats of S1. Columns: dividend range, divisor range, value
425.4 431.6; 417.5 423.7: 0.89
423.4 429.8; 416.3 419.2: 0.91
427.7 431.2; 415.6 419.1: 0.81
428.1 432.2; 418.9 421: 0.86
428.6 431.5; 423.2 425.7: 0.80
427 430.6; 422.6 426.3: 0.88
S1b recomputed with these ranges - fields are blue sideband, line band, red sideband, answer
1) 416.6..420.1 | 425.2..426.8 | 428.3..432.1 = -0.07 mag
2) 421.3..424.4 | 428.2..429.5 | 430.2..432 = 0.01 mag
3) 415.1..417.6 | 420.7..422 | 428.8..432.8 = -0.06 mag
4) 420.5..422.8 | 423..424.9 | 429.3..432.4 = -0.06 mag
